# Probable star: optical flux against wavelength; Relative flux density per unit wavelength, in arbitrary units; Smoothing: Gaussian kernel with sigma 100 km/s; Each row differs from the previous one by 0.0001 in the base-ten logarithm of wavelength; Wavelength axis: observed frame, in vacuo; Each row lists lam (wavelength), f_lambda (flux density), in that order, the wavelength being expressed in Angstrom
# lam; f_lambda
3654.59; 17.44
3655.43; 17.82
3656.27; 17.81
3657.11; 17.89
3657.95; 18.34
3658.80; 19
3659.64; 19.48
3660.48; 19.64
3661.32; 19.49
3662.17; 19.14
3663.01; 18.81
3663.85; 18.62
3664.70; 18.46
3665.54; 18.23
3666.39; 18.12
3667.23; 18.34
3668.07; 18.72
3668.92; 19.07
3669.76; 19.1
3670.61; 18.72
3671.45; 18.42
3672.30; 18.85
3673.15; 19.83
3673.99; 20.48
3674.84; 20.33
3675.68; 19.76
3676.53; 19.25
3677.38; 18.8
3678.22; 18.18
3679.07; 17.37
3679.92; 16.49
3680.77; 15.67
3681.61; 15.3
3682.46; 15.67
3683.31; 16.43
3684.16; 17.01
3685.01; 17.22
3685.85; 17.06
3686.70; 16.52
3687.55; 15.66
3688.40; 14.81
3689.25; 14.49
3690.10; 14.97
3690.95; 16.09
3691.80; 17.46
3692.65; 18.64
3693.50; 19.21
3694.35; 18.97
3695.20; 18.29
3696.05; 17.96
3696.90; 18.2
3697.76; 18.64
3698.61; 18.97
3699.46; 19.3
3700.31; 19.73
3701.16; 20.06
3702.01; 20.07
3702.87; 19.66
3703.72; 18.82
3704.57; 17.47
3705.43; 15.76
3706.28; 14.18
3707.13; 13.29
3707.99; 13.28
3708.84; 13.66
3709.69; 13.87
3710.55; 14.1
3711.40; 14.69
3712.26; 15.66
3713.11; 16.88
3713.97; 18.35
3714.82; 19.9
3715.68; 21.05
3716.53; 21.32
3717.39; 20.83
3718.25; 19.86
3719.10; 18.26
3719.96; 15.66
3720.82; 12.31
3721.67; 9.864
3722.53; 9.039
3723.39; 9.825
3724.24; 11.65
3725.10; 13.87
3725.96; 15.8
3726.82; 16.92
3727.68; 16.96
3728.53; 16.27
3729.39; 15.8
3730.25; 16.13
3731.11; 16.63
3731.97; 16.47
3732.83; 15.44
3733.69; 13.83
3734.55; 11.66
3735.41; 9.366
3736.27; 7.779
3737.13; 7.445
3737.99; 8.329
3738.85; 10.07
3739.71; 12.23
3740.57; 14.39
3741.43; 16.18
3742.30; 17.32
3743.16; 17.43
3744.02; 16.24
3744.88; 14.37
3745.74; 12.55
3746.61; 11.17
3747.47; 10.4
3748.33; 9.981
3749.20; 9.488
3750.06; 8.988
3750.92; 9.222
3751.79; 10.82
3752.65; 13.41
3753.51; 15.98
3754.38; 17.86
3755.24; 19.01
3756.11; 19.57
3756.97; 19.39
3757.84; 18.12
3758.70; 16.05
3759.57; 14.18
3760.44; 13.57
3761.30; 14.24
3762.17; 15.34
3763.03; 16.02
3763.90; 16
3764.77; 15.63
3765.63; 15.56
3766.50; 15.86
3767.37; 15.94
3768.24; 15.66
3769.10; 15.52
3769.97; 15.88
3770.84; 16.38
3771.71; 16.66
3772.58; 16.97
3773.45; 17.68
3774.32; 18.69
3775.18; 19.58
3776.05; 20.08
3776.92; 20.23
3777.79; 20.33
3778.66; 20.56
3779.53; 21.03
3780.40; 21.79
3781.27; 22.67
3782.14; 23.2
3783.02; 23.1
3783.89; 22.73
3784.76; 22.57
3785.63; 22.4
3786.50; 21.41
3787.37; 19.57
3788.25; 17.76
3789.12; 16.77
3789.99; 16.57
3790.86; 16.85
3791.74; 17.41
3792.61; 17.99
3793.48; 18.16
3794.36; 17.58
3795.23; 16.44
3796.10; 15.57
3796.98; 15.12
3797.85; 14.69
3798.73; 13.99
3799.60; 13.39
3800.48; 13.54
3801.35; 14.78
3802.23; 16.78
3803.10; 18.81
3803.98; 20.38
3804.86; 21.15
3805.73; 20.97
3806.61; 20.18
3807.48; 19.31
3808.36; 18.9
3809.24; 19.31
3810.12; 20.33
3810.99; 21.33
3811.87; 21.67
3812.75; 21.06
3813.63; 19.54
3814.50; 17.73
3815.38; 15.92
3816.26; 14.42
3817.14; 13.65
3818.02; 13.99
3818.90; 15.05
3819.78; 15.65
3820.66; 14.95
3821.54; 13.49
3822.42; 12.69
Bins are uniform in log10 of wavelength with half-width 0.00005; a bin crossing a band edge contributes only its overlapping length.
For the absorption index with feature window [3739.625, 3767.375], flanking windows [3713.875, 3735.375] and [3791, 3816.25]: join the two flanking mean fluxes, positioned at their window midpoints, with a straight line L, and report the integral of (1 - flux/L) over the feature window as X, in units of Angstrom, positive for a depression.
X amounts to 3.0 Angstrom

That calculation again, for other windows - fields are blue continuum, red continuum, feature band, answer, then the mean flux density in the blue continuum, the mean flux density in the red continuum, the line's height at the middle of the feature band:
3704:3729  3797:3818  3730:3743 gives 2.5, 15.6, 17.8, 16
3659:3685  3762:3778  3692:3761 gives 9.2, 18.4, 17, 17.6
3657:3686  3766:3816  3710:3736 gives 4.2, 18.3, 18.5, 18.4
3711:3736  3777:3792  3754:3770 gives 2.0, 15.5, 20.4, 18.6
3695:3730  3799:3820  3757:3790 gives -1.8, 16.5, 17.8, 17.3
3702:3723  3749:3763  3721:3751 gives 5.1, 16.2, 14.8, 15.5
